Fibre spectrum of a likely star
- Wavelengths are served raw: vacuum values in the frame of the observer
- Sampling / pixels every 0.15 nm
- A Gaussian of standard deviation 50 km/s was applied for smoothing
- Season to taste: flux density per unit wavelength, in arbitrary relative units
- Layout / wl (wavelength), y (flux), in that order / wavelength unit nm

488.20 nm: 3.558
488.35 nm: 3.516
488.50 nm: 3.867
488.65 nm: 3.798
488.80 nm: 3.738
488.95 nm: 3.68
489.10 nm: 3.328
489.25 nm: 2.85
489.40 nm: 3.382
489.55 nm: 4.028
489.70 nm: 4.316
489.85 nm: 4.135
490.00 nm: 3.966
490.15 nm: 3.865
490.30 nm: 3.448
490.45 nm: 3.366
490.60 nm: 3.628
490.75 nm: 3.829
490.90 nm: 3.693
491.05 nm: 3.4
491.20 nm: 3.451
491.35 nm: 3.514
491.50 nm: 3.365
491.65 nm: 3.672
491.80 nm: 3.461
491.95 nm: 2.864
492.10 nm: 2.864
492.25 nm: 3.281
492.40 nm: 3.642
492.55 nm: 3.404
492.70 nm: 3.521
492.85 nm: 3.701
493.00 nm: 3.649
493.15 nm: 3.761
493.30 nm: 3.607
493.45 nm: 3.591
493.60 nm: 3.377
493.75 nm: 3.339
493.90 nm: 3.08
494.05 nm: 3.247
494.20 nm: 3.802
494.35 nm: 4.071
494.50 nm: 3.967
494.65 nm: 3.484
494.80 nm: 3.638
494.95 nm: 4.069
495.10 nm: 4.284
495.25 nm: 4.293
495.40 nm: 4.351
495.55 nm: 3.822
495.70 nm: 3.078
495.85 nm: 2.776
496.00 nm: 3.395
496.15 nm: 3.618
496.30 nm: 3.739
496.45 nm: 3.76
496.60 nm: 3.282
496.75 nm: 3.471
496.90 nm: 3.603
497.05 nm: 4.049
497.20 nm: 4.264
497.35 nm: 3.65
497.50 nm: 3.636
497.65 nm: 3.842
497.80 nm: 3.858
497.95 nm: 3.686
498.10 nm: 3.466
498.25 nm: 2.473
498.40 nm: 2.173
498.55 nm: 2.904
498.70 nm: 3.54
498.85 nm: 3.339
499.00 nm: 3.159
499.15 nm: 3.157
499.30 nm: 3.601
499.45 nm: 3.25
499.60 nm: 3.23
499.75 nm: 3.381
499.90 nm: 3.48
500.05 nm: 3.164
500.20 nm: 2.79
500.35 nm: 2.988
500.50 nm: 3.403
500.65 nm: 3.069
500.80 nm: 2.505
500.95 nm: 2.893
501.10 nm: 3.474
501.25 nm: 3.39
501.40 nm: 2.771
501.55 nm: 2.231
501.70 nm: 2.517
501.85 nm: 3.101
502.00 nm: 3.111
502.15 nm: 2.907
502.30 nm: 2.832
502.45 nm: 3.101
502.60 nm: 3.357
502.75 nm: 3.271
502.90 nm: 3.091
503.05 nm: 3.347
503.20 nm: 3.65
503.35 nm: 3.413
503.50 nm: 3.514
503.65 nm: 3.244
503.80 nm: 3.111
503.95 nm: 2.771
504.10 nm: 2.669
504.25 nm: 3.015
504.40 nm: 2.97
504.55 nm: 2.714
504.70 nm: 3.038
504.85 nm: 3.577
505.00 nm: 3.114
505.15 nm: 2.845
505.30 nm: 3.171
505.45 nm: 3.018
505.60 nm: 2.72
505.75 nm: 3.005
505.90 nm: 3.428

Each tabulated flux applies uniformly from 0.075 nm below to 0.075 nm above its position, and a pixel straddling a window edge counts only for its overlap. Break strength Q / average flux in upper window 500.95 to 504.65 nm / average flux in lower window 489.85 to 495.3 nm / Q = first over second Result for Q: 0.85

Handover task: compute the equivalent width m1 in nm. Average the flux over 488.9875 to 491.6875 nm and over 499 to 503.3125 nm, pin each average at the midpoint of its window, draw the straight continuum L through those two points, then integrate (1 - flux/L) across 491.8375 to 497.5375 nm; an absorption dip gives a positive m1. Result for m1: -0.318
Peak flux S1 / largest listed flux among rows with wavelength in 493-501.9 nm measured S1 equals 4.351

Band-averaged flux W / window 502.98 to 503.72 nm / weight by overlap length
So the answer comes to 3.44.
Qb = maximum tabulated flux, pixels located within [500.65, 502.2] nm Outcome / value 3.474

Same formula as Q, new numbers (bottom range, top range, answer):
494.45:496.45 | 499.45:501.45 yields 0.84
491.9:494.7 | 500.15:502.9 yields 0.86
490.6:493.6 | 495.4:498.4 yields 1.01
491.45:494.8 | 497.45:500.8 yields 0.93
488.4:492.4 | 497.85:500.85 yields 0.88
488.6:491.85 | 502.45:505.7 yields 0.86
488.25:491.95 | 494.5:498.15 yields 1.03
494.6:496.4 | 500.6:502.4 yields 0.78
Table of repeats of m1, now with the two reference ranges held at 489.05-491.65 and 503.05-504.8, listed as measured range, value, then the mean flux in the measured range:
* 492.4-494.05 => 0.010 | 3.5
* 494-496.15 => -0.178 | 3.74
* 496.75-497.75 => -0.132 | 3.81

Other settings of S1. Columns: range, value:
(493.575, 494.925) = 4.071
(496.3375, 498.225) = 4.264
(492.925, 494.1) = 3.761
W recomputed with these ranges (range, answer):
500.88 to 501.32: 3.25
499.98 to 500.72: 3.08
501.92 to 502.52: 2.99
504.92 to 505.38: 3.05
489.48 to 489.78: 4.17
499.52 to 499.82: 3.3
